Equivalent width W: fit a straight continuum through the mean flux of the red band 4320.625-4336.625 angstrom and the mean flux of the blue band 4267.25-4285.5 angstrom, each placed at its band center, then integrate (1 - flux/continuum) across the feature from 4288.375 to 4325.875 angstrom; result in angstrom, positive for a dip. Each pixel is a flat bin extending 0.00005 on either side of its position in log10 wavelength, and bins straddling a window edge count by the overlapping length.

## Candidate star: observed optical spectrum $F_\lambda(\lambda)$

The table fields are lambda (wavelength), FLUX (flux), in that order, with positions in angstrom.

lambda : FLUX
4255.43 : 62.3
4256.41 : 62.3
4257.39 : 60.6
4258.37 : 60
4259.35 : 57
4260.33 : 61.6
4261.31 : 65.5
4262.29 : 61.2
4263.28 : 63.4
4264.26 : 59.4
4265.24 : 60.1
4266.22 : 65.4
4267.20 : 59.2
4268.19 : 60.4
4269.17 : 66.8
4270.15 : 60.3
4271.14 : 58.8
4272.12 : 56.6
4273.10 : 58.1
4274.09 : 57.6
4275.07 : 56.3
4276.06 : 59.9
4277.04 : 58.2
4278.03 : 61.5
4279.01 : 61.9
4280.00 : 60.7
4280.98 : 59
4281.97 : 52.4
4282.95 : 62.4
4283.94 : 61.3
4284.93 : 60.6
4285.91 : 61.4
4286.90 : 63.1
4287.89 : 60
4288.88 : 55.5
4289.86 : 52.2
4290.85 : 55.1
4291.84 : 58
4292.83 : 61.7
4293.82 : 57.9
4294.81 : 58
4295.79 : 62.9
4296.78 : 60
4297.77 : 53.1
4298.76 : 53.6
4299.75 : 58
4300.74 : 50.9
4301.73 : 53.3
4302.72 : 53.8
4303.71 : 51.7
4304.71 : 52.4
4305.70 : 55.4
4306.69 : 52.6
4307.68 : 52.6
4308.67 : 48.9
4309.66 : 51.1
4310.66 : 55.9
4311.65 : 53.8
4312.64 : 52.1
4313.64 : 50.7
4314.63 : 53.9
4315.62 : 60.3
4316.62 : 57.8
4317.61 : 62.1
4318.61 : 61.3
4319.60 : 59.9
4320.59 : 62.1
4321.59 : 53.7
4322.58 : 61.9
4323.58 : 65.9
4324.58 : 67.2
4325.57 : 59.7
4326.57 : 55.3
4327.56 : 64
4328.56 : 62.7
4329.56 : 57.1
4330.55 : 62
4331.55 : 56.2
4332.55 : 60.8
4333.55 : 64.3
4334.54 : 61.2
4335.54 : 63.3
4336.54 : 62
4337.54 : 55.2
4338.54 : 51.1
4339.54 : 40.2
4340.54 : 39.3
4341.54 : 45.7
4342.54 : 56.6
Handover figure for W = 2.5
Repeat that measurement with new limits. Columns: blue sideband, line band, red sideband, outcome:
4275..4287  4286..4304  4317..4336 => 1.05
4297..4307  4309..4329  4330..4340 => -0.97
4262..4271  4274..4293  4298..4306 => -0.39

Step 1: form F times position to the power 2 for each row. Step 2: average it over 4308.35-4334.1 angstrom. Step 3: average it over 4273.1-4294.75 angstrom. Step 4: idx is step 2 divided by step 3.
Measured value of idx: 1.0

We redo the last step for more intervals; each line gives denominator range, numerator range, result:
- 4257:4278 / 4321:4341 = 0.99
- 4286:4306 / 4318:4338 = 1.09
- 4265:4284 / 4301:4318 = 0.92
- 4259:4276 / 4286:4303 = 0.96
